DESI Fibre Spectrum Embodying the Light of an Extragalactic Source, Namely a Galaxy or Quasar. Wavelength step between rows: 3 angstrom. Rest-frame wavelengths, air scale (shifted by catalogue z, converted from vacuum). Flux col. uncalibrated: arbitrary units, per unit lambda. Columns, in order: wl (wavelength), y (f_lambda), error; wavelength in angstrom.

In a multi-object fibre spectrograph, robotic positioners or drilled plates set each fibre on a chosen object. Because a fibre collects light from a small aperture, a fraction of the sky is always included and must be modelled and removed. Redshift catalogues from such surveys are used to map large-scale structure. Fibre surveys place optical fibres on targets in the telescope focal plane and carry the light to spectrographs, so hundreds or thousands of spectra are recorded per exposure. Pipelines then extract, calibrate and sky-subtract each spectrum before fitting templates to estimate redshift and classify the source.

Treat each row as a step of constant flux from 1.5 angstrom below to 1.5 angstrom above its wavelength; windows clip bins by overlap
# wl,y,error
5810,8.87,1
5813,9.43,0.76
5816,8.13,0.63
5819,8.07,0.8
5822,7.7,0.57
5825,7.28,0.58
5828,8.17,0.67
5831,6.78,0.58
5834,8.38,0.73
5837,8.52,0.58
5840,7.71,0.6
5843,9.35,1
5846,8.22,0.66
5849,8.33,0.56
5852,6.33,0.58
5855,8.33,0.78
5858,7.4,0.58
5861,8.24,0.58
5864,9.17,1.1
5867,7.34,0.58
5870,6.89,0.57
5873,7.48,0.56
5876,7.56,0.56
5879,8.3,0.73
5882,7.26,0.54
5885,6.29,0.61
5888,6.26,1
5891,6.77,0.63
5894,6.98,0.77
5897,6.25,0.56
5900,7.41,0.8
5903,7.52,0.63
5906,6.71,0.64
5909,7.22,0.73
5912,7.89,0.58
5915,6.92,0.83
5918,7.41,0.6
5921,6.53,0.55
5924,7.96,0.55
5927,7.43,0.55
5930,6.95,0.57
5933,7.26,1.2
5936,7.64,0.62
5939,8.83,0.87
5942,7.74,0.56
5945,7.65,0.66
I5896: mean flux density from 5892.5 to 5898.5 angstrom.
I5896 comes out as 6.61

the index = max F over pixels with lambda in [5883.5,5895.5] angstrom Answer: 6.98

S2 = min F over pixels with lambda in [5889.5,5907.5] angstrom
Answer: 6.25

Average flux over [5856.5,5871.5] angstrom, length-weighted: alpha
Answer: 7.81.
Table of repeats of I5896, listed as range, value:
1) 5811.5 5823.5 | 8.33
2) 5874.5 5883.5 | 7.71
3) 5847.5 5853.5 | 7.33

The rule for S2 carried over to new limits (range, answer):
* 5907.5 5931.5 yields 6.53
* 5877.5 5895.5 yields 6.26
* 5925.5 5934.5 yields 6.95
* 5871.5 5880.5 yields 7.48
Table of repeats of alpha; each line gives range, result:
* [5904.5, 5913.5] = 7.27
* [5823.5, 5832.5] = 7.41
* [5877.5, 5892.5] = 6.98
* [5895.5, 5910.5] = 7.02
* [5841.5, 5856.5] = 8.11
